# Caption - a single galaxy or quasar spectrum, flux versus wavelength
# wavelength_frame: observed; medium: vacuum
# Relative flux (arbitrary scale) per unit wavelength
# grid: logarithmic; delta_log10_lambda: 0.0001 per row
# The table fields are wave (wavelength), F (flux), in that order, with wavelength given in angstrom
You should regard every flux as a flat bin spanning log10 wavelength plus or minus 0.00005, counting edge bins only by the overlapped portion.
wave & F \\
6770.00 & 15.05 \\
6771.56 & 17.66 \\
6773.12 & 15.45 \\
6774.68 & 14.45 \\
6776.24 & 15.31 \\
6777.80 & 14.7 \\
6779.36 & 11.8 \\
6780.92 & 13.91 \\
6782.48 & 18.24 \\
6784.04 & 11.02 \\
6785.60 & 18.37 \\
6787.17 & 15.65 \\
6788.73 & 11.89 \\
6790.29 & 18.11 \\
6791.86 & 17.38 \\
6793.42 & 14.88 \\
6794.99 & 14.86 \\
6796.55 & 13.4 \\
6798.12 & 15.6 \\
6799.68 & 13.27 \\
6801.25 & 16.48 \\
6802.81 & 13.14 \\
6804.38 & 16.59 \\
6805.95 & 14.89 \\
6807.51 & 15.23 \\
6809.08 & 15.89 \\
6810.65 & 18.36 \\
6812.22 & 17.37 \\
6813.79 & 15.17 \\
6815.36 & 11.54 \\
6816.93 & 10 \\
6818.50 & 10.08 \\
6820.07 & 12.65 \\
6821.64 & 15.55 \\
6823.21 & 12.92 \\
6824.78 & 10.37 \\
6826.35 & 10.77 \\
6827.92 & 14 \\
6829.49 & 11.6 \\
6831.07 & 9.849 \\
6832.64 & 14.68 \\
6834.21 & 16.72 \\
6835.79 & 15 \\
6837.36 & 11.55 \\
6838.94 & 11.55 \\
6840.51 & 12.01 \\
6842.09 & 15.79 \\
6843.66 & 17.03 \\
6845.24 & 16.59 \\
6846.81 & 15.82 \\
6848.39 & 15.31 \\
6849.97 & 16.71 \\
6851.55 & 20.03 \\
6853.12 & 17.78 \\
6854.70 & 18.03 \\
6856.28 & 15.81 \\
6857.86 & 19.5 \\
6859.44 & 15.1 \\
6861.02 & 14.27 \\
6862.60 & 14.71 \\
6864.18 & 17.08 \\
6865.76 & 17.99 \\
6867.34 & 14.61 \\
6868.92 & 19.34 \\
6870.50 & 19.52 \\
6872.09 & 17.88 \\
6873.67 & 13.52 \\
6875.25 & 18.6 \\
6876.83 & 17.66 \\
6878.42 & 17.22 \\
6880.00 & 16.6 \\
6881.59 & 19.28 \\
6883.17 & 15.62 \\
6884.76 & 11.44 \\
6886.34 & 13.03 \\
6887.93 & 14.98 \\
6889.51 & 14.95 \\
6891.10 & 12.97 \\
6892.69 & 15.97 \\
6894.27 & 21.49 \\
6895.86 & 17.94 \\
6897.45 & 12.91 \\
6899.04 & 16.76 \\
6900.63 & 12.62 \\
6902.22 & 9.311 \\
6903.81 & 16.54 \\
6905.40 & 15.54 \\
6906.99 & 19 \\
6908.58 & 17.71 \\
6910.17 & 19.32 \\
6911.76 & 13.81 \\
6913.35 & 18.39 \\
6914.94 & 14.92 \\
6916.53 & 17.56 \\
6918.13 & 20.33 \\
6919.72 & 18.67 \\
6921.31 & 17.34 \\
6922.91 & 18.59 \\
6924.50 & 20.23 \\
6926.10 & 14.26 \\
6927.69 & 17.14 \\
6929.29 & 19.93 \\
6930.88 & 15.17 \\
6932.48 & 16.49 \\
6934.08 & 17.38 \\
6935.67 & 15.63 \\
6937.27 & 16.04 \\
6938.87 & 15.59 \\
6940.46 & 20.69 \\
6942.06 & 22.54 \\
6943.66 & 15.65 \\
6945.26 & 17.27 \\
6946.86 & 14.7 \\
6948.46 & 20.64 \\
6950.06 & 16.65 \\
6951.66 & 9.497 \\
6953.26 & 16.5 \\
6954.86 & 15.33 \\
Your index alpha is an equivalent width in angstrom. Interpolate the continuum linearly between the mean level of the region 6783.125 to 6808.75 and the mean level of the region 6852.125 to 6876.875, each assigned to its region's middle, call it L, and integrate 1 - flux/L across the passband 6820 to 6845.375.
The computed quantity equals 4.3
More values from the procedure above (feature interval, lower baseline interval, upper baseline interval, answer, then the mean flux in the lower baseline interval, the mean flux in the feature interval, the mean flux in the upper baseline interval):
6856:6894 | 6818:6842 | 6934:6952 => -4.76 angstrom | 12.7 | 16.2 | 17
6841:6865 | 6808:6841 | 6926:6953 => -4.16 angstrom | 13.2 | 16.6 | 16.8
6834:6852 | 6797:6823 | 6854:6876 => 0.78 angstrom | 14.4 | 15.2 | 16.8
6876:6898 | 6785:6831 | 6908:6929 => 0.99 angstrom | 14.3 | 15.9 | 17.6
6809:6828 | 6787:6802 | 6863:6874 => 2.96 angstrom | 15.1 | 13.3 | 17.2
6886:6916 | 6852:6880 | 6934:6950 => 2.65 angstrom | 17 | 15.8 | 17.6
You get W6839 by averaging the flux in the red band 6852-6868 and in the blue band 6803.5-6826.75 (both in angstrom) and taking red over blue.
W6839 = 1.2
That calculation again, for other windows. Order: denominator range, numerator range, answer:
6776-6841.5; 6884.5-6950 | 1.18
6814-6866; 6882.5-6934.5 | 1.13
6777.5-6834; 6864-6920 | 1.15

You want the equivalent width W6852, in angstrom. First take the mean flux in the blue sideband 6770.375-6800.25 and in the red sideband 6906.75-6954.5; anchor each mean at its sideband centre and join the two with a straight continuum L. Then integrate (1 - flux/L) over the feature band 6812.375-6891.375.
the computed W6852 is 5.0 angstrom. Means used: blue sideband 15.1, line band 15.1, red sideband 17.2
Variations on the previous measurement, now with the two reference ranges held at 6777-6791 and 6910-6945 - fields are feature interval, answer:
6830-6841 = 1.9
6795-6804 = 0.4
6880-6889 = 0.9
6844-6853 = -0.5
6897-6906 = 1.6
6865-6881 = -0.8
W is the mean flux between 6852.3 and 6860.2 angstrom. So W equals 17.3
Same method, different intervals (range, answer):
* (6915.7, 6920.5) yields 18.8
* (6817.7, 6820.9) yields 11.4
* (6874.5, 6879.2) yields 17.8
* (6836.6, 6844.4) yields 13.6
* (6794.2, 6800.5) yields 14.3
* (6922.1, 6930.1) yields 18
